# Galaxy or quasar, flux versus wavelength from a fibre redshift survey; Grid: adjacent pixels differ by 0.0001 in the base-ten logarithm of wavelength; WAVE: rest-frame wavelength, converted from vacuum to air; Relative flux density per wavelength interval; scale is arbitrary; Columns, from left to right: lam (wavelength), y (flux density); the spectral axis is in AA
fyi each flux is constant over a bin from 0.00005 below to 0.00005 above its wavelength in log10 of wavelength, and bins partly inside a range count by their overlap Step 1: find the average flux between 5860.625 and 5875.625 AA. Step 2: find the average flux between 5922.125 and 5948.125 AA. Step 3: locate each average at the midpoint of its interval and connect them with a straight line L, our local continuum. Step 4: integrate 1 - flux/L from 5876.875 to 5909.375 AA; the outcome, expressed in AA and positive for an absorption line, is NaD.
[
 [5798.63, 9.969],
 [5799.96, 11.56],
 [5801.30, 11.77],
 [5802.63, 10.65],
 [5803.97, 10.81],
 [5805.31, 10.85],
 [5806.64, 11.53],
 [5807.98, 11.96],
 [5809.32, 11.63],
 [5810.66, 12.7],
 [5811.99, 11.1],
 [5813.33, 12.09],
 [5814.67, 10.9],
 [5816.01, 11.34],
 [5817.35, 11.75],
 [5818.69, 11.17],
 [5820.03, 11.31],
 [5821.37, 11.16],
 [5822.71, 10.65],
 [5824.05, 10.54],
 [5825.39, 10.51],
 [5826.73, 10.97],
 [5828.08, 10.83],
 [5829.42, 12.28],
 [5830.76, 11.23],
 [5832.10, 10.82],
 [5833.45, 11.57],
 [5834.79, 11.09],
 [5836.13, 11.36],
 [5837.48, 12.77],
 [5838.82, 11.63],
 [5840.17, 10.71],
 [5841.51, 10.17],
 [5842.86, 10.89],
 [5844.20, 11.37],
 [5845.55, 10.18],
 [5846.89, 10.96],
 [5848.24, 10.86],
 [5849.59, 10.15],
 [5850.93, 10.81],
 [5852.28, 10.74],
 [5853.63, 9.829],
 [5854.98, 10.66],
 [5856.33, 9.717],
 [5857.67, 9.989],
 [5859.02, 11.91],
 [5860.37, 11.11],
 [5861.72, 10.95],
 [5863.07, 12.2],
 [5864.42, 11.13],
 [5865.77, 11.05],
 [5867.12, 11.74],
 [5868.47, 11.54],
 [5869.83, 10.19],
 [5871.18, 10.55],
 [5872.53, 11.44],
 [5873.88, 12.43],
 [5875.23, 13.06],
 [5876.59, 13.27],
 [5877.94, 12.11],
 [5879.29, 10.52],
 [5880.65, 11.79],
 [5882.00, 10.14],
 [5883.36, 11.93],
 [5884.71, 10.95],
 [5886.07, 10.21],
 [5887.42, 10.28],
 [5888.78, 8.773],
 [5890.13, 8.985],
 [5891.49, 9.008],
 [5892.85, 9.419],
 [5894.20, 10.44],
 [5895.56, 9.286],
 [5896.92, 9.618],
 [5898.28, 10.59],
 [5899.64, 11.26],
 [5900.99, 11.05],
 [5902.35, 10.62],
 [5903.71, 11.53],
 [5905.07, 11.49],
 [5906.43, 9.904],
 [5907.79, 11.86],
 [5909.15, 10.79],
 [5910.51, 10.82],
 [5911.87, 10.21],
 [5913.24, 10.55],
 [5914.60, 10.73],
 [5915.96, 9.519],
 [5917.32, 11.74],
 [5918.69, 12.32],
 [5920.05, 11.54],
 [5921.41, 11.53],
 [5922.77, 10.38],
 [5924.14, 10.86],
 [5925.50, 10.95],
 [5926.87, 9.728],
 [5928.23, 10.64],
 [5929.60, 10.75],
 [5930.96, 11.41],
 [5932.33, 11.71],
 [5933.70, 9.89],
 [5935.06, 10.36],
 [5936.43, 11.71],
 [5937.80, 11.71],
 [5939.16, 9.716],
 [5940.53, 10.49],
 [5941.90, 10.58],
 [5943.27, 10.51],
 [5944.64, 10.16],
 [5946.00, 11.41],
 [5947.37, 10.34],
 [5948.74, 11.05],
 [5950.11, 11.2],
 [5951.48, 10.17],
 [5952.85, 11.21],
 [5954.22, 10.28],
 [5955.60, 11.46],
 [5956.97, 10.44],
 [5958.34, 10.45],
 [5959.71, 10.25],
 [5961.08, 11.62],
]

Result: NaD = 1.8 AA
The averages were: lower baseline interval 11.4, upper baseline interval 10.7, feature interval 10.6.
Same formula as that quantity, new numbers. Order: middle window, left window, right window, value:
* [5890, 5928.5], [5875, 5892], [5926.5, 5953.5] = 0.6 AA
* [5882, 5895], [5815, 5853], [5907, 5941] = 1.1 AA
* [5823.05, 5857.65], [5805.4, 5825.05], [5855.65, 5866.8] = 1.0 AA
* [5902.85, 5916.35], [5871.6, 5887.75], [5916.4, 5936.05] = 0.5 AA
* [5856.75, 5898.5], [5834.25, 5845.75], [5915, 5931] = 0.8 AA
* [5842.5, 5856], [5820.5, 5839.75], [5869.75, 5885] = 0.9 AA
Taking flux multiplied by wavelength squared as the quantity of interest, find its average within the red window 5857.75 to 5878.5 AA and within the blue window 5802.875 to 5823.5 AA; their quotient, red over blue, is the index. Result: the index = 1.04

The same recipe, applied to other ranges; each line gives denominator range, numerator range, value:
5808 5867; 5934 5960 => 1.00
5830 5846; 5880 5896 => 0.92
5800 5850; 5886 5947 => 0.98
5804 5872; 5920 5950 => 1.00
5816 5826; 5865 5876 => 1.06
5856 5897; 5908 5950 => 1.01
